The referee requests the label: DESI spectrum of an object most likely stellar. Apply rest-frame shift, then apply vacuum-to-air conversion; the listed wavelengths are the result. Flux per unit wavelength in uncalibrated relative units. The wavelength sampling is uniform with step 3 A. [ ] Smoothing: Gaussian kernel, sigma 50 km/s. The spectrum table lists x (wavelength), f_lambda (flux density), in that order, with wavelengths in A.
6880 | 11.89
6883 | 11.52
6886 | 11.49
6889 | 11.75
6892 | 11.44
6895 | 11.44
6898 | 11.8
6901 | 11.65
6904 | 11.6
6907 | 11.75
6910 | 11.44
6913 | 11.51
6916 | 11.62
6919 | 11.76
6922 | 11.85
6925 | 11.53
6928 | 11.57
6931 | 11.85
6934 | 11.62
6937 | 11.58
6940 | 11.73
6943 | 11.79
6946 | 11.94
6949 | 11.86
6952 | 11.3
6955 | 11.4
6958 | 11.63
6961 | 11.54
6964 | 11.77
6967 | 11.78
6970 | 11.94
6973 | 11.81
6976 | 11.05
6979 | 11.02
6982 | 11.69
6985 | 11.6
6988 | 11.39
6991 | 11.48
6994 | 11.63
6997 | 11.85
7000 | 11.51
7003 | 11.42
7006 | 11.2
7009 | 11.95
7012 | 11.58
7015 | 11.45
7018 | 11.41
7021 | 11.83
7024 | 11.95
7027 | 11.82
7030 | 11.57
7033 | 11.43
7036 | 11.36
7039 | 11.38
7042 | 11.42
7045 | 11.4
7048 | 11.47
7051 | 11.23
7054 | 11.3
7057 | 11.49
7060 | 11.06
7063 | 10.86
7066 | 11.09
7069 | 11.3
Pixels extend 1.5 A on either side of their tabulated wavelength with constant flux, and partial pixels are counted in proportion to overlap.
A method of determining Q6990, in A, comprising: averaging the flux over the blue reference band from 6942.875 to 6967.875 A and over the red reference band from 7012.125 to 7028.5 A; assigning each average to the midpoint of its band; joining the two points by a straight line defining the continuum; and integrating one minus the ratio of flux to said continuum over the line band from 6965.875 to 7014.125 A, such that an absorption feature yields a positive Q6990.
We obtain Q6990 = 0.5 A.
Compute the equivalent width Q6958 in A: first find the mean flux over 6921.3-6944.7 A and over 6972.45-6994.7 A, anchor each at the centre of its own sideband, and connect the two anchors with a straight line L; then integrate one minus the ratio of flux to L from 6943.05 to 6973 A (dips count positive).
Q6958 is -0.3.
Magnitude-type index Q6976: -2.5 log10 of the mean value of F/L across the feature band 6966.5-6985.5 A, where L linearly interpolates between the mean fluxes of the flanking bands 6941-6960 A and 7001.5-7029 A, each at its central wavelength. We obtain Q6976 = 0.009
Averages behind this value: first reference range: 11.7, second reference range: 11.6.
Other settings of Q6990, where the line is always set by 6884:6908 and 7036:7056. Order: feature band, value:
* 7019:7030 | -0.4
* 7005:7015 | -0.1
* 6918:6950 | -0.5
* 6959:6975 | -0.3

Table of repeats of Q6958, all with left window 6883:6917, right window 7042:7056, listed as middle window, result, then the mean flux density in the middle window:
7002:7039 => -0.55 A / 11.6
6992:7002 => -0.18 A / 11.6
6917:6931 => -0.17 A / 11.7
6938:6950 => -0.31 A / 11.8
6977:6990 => 0.05 A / 11.4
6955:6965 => -0.09 A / 11.6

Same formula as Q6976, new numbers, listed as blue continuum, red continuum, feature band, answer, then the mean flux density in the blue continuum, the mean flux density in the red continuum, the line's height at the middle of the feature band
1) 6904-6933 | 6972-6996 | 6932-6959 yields -0.01 mag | 11.6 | 11.5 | 11.6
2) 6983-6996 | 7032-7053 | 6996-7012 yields -0.01 mag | 11.5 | 11.4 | 11.5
